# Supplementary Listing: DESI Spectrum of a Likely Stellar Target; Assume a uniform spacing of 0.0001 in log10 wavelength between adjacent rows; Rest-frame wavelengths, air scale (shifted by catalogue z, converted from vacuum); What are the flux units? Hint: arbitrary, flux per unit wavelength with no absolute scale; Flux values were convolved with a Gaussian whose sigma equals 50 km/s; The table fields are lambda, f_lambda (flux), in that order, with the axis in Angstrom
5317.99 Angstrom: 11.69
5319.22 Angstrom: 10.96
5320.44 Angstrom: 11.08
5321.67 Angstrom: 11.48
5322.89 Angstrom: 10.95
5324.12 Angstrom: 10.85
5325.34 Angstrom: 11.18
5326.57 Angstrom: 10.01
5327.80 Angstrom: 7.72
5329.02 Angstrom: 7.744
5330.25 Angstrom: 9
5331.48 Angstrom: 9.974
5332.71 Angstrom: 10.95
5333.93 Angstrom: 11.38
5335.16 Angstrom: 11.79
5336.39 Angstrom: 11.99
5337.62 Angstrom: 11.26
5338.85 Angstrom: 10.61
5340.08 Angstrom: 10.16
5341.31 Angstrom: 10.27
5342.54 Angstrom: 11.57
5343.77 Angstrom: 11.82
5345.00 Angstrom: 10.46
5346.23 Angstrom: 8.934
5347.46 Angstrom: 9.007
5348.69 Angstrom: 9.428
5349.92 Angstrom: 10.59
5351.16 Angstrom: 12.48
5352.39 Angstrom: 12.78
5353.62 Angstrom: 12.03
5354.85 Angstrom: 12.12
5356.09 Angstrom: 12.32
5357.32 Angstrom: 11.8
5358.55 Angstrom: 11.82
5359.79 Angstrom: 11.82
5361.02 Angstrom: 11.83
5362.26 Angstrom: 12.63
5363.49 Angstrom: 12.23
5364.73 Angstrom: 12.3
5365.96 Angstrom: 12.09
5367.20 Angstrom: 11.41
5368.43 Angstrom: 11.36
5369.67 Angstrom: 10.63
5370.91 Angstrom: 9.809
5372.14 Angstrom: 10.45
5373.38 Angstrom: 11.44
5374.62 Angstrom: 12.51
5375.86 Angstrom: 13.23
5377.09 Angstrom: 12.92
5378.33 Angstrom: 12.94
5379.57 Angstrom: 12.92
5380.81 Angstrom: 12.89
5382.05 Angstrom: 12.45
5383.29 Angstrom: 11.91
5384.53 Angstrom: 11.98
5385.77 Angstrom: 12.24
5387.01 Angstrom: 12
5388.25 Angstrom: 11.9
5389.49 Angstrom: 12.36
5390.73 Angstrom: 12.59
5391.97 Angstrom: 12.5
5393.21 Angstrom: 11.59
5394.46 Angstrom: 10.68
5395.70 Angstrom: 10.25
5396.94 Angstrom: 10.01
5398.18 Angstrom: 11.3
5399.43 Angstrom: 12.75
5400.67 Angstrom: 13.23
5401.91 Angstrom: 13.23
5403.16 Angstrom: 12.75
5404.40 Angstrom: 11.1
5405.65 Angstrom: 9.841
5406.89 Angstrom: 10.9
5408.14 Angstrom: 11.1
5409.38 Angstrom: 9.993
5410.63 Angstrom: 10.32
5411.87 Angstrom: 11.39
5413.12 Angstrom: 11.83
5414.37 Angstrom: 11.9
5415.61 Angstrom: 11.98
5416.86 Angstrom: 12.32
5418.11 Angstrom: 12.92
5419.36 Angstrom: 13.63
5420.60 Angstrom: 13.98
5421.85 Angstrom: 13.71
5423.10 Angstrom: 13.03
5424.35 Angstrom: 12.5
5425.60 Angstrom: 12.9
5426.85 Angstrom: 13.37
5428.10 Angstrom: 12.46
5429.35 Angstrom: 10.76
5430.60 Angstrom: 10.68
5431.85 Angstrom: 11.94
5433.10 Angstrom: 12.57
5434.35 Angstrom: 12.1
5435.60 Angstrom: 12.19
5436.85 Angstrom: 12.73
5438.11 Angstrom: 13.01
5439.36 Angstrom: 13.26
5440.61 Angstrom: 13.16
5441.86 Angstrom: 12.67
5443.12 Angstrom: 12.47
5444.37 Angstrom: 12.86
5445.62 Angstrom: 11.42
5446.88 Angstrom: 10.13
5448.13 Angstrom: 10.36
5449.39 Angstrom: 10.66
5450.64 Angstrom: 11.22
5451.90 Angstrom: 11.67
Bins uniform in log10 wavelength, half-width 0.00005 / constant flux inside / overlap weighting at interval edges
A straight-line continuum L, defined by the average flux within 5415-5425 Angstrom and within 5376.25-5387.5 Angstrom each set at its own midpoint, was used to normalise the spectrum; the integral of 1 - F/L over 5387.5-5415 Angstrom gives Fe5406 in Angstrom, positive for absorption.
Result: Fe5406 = 2.6 Angstrom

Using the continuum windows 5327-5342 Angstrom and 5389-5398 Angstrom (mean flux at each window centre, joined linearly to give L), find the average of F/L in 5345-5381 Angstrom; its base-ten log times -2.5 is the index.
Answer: -0.08 mag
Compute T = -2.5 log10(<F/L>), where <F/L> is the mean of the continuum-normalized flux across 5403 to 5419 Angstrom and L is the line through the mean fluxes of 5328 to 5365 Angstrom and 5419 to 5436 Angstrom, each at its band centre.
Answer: 0.08 mag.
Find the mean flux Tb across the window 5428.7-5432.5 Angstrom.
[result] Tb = 11.2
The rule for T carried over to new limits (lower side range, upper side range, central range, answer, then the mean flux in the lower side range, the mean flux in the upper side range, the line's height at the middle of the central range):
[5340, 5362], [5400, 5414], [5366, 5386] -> -0.058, 11.2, 11.4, 11.3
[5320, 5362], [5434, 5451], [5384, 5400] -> -0.023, 10.9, 12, 11.5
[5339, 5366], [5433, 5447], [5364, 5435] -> -0.002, 11.4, 12.5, 11.9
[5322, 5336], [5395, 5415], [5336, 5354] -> -0.042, 10.2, 11.4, 10.4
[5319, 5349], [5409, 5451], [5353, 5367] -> -0.111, 10.4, 12.1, 10.9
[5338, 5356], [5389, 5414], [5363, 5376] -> -0.035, 10.9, 11.5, 11.2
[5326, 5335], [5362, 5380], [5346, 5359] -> -0.038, 9.65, 11.9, 10.9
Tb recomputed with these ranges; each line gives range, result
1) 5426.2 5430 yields 12.2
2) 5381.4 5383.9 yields 12.2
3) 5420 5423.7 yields 13.6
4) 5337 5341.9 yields 10.6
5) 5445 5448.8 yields 10.6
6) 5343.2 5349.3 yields 9.92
